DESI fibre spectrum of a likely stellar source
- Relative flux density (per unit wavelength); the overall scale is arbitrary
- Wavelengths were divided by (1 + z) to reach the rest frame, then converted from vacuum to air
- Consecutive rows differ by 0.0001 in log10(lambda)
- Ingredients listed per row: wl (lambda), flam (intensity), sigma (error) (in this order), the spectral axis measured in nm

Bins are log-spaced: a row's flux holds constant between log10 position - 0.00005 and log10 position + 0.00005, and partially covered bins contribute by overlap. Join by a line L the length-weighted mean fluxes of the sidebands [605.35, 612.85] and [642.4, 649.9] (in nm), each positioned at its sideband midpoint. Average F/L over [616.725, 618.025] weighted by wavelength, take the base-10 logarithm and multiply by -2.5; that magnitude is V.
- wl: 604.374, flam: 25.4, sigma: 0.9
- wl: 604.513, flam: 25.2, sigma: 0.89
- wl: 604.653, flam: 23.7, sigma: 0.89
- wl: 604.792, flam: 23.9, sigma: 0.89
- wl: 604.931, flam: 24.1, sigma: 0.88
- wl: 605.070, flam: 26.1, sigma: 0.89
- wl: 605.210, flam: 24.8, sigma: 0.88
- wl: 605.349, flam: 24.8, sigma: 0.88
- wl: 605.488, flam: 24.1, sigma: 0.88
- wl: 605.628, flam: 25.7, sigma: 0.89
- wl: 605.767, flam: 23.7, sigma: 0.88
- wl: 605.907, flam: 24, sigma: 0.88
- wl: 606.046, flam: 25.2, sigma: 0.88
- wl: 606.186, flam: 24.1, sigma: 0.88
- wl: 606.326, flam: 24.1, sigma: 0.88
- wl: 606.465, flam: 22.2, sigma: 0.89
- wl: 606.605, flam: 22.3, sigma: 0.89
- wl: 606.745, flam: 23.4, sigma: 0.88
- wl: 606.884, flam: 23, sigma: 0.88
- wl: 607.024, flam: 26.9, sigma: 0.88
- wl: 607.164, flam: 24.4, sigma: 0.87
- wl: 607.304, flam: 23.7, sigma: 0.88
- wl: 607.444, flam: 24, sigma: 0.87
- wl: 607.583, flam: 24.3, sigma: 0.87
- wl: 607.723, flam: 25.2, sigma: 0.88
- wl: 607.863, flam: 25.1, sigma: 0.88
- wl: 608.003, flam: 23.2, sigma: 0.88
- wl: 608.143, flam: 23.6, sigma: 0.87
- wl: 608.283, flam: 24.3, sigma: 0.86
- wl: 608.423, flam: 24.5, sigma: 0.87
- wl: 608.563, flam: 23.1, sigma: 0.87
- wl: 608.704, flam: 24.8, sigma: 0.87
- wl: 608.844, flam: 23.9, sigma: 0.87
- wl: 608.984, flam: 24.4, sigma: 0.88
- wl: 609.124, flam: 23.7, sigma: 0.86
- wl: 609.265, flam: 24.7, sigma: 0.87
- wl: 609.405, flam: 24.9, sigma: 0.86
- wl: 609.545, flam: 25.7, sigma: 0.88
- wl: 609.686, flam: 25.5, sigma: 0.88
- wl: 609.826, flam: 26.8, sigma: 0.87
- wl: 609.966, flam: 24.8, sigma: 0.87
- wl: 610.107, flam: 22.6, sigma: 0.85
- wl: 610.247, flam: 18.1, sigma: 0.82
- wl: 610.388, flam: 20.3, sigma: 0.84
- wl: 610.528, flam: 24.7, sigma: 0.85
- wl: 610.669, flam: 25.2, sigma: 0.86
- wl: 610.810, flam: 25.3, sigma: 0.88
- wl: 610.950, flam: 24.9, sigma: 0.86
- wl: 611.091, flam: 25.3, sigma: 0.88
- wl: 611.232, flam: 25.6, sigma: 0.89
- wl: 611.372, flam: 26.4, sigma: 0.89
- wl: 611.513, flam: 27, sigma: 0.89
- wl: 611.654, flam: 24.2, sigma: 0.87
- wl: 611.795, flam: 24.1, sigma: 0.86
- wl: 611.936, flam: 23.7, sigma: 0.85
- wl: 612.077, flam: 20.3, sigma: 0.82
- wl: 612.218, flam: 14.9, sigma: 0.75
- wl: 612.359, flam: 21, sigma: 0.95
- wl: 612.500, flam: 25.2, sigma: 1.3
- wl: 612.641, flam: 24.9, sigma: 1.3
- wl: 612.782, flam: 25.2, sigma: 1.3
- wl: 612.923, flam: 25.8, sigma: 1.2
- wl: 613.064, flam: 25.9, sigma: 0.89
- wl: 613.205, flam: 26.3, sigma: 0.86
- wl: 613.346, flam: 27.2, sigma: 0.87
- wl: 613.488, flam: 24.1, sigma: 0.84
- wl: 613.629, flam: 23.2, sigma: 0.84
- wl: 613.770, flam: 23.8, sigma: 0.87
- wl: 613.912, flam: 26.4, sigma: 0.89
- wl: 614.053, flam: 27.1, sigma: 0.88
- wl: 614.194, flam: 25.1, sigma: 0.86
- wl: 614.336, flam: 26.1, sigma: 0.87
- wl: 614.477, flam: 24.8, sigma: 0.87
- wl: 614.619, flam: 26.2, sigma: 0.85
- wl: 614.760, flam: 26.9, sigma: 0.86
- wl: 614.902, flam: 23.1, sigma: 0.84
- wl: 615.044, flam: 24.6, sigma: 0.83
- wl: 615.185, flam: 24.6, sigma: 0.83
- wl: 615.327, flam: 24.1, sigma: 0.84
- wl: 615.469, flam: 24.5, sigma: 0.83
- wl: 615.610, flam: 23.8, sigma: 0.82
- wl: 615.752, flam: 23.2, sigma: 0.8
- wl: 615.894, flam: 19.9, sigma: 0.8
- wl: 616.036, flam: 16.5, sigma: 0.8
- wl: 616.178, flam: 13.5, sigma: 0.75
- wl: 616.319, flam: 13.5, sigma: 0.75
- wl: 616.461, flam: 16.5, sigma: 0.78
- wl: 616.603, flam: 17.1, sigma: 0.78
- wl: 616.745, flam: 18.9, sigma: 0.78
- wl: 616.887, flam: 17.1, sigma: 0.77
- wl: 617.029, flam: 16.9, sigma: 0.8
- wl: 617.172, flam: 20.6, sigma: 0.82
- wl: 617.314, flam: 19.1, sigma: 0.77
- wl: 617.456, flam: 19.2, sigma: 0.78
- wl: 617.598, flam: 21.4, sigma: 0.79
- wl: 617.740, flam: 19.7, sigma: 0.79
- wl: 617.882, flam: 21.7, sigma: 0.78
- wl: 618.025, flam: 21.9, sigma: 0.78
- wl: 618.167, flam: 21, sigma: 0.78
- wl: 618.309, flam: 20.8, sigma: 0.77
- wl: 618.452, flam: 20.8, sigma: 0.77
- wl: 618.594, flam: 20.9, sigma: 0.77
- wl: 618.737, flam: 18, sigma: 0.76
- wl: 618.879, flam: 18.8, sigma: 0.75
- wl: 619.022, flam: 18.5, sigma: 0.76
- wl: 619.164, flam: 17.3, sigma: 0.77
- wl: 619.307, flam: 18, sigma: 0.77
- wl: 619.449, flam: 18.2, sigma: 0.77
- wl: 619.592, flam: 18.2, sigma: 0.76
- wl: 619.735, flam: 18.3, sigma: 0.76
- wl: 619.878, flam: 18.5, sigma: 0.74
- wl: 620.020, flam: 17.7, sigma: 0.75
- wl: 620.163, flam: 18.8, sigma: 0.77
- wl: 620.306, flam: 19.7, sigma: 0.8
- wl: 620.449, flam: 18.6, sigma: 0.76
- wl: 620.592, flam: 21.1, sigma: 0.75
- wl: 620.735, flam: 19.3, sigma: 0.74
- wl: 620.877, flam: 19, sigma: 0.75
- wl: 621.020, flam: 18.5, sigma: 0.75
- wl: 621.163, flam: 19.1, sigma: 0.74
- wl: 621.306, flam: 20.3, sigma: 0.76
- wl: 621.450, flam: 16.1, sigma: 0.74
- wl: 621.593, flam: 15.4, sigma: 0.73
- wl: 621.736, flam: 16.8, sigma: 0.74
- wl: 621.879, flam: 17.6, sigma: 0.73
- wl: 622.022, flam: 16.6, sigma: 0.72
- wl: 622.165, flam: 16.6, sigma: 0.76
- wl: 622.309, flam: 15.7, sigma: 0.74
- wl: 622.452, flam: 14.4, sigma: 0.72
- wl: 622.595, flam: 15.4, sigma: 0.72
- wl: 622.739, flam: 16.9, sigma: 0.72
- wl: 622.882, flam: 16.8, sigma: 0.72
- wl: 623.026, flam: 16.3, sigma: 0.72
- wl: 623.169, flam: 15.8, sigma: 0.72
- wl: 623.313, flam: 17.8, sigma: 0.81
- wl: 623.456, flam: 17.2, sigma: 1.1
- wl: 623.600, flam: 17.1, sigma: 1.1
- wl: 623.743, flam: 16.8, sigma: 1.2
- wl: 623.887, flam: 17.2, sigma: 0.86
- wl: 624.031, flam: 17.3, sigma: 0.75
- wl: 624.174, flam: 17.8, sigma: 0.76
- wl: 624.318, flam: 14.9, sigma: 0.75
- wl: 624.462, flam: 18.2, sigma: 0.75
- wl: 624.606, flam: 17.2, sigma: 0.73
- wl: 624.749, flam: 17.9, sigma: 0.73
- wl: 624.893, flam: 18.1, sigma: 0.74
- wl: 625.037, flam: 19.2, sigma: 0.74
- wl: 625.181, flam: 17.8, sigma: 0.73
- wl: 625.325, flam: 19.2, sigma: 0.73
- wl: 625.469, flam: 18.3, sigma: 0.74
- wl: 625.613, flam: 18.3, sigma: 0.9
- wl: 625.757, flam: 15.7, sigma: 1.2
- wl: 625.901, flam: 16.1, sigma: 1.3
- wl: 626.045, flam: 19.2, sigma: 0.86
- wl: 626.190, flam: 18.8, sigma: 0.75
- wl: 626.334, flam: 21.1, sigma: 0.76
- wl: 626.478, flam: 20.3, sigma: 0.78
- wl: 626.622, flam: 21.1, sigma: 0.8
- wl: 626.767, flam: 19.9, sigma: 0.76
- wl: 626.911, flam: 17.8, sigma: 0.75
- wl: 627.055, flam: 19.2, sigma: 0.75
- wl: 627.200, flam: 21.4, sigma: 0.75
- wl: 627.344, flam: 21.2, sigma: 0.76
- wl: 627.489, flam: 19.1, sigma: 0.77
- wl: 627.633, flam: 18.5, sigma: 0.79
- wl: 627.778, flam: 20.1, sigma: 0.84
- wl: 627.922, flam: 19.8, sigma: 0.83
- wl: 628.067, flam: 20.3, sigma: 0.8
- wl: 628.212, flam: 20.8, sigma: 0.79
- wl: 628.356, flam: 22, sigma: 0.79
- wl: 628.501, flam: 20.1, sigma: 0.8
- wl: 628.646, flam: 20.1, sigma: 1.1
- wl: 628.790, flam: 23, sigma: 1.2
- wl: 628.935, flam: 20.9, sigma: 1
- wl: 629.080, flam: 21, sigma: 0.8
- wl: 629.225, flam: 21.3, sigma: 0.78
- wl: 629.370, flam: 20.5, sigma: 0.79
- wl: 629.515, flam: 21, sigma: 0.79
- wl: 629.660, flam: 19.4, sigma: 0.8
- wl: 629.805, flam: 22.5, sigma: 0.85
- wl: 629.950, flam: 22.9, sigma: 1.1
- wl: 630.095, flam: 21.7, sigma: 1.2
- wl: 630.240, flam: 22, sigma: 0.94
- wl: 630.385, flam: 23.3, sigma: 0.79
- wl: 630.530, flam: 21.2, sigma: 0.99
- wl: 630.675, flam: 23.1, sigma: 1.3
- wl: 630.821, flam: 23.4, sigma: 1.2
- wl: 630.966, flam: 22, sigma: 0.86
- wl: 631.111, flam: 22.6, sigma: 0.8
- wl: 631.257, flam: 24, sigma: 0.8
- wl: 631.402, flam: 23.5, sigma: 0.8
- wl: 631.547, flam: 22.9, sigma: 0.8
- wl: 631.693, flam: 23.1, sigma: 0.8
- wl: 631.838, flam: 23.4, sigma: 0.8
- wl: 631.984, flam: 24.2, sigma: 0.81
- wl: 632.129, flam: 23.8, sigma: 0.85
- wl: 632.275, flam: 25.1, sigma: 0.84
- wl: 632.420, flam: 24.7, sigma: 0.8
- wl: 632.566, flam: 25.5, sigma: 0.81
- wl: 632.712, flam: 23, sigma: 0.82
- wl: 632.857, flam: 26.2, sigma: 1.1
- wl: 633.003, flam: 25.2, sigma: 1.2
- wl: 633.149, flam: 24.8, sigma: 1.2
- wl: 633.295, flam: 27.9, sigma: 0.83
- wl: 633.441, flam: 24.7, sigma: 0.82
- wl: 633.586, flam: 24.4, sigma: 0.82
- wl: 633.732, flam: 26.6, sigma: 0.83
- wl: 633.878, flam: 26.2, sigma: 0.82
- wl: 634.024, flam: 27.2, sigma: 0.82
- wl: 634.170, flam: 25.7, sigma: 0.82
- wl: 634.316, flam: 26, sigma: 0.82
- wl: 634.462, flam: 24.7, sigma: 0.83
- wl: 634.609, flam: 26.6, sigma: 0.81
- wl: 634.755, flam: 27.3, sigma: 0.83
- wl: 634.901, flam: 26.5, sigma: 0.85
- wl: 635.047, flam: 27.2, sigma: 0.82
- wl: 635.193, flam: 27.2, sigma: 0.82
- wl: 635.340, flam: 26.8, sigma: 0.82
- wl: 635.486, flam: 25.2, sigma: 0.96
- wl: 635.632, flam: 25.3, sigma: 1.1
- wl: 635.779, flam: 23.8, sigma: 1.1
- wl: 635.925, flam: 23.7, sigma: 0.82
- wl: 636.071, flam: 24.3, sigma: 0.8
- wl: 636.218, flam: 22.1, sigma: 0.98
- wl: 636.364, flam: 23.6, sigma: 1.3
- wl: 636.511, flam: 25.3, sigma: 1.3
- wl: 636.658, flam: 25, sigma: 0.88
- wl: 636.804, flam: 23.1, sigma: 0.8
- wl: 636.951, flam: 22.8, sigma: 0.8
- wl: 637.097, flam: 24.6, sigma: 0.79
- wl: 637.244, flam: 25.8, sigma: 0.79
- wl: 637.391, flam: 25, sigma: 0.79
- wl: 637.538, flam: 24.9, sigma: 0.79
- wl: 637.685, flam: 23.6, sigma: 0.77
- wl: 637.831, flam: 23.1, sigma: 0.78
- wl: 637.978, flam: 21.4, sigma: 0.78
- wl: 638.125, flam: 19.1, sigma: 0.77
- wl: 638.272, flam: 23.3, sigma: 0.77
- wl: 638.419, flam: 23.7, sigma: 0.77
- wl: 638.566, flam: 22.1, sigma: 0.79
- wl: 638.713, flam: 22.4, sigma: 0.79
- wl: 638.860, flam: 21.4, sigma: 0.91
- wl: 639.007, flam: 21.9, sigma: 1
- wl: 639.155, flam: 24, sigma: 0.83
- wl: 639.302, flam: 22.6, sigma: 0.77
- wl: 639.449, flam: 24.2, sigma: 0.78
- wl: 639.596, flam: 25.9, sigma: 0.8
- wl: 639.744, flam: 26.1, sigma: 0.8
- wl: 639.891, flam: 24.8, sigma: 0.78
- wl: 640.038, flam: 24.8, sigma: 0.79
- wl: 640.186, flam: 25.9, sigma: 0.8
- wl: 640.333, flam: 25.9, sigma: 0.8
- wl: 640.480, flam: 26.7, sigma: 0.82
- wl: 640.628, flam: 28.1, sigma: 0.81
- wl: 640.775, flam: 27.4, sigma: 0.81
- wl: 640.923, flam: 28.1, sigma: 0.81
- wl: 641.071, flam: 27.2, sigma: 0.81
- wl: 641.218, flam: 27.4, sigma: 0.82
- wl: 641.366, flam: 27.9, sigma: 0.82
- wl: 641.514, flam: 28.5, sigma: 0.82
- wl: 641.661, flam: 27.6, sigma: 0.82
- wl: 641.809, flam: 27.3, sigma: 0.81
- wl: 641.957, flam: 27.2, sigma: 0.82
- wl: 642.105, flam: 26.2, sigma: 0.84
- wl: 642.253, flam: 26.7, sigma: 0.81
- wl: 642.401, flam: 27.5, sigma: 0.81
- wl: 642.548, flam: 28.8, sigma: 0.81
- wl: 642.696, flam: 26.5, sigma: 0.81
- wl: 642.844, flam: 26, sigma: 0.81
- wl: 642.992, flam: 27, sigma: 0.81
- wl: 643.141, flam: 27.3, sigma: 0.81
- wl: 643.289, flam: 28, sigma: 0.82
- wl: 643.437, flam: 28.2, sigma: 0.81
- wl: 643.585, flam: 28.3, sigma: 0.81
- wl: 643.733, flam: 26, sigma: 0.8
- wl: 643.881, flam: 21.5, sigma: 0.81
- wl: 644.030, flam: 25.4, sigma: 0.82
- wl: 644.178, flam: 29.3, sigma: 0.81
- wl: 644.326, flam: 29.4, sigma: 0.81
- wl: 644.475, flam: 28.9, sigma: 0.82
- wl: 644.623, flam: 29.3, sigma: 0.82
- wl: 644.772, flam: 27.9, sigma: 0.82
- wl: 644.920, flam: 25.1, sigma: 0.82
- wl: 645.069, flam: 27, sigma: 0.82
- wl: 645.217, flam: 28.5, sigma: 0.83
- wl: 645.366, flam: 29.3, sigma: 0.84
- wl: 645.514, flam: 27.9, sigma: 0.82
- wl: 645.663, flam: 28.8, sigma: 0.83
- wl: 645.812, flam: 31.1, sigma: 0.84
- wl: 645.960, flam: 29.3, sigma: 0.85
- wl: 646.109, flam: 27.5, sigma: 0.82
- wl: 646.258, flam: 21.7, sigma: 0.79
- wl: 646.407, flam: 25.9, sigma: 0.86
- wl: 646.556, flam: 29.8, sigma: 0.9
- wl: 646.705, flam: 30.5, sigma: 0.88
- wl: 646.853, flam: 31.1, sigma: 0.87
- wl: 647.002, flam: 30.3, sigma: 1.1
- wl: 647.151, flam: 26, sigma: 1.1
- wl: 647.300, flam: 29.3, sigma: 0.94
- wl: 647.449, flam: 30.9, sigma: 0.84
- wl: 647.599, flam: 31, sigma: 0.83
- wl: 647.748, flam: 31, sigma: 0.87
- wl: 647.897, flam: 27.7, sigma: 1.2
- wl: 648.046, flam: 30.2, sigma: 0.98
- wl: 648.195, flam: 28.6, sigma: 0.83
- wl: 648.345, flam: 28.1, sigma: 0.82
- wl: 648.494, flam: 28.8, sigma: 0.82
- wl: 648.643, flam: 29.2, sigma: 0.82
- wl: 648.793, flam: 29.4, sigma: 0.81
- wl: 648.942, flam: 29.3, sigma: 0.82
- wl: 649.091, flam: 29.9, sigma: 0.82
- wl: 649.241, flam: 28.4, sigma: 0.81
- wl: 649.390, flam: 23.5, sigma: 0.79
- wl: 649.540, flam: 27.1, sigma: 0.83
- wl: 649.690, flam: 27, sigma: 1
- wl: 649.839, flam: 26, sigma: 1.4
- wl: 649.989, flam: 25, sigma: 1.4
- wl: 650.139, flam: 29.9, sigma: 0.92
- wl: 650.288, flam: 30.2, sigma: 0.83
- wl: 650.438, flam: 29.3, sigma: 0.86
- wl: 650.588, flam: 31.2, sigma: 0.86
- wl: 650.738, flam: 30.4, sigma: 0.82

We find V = 0.26 mag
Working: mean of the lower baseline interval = 24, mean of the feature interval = 19.5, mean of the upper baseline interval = 28.1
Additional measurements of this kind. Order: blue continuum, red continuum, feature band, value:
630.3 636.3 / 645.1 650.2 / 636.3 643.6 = 0.05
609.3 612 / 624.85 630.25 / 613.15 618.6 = 0.06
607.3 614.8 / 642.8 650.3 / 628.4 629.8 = 0.25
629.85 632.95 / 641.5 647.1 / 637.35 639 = 0.14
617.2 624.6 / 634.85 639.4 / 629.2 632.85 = -0.06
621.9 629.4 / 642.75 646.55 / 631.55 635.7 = -0.15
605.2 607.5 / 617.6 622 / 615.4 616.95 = 0.10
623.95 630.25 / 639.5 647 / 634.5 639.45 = 0.01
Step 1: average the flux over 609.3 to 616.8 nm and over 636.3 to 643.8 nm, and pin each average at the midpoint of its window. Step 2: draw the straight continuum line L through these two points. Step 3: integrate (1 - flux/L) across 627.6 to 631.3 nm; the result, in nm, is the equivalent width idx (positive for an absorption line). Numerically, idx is 0.477 nm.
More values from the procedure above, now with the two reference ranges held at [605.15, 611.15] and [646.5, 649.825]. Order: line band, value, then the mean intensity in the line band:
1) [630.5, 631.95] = 0.210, 23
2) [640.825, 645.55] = 0.151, 27.4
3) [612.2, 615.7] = 0.018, 24.7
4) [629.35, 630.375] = 0.197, 21.6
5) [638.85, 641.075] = 0.205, 25.4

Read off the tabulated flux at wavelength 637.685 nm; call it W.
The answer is 23.6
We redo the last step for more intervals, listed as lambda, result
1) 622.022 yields 16.6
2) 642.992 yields 27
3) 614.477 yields 24.8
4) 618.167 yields 21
